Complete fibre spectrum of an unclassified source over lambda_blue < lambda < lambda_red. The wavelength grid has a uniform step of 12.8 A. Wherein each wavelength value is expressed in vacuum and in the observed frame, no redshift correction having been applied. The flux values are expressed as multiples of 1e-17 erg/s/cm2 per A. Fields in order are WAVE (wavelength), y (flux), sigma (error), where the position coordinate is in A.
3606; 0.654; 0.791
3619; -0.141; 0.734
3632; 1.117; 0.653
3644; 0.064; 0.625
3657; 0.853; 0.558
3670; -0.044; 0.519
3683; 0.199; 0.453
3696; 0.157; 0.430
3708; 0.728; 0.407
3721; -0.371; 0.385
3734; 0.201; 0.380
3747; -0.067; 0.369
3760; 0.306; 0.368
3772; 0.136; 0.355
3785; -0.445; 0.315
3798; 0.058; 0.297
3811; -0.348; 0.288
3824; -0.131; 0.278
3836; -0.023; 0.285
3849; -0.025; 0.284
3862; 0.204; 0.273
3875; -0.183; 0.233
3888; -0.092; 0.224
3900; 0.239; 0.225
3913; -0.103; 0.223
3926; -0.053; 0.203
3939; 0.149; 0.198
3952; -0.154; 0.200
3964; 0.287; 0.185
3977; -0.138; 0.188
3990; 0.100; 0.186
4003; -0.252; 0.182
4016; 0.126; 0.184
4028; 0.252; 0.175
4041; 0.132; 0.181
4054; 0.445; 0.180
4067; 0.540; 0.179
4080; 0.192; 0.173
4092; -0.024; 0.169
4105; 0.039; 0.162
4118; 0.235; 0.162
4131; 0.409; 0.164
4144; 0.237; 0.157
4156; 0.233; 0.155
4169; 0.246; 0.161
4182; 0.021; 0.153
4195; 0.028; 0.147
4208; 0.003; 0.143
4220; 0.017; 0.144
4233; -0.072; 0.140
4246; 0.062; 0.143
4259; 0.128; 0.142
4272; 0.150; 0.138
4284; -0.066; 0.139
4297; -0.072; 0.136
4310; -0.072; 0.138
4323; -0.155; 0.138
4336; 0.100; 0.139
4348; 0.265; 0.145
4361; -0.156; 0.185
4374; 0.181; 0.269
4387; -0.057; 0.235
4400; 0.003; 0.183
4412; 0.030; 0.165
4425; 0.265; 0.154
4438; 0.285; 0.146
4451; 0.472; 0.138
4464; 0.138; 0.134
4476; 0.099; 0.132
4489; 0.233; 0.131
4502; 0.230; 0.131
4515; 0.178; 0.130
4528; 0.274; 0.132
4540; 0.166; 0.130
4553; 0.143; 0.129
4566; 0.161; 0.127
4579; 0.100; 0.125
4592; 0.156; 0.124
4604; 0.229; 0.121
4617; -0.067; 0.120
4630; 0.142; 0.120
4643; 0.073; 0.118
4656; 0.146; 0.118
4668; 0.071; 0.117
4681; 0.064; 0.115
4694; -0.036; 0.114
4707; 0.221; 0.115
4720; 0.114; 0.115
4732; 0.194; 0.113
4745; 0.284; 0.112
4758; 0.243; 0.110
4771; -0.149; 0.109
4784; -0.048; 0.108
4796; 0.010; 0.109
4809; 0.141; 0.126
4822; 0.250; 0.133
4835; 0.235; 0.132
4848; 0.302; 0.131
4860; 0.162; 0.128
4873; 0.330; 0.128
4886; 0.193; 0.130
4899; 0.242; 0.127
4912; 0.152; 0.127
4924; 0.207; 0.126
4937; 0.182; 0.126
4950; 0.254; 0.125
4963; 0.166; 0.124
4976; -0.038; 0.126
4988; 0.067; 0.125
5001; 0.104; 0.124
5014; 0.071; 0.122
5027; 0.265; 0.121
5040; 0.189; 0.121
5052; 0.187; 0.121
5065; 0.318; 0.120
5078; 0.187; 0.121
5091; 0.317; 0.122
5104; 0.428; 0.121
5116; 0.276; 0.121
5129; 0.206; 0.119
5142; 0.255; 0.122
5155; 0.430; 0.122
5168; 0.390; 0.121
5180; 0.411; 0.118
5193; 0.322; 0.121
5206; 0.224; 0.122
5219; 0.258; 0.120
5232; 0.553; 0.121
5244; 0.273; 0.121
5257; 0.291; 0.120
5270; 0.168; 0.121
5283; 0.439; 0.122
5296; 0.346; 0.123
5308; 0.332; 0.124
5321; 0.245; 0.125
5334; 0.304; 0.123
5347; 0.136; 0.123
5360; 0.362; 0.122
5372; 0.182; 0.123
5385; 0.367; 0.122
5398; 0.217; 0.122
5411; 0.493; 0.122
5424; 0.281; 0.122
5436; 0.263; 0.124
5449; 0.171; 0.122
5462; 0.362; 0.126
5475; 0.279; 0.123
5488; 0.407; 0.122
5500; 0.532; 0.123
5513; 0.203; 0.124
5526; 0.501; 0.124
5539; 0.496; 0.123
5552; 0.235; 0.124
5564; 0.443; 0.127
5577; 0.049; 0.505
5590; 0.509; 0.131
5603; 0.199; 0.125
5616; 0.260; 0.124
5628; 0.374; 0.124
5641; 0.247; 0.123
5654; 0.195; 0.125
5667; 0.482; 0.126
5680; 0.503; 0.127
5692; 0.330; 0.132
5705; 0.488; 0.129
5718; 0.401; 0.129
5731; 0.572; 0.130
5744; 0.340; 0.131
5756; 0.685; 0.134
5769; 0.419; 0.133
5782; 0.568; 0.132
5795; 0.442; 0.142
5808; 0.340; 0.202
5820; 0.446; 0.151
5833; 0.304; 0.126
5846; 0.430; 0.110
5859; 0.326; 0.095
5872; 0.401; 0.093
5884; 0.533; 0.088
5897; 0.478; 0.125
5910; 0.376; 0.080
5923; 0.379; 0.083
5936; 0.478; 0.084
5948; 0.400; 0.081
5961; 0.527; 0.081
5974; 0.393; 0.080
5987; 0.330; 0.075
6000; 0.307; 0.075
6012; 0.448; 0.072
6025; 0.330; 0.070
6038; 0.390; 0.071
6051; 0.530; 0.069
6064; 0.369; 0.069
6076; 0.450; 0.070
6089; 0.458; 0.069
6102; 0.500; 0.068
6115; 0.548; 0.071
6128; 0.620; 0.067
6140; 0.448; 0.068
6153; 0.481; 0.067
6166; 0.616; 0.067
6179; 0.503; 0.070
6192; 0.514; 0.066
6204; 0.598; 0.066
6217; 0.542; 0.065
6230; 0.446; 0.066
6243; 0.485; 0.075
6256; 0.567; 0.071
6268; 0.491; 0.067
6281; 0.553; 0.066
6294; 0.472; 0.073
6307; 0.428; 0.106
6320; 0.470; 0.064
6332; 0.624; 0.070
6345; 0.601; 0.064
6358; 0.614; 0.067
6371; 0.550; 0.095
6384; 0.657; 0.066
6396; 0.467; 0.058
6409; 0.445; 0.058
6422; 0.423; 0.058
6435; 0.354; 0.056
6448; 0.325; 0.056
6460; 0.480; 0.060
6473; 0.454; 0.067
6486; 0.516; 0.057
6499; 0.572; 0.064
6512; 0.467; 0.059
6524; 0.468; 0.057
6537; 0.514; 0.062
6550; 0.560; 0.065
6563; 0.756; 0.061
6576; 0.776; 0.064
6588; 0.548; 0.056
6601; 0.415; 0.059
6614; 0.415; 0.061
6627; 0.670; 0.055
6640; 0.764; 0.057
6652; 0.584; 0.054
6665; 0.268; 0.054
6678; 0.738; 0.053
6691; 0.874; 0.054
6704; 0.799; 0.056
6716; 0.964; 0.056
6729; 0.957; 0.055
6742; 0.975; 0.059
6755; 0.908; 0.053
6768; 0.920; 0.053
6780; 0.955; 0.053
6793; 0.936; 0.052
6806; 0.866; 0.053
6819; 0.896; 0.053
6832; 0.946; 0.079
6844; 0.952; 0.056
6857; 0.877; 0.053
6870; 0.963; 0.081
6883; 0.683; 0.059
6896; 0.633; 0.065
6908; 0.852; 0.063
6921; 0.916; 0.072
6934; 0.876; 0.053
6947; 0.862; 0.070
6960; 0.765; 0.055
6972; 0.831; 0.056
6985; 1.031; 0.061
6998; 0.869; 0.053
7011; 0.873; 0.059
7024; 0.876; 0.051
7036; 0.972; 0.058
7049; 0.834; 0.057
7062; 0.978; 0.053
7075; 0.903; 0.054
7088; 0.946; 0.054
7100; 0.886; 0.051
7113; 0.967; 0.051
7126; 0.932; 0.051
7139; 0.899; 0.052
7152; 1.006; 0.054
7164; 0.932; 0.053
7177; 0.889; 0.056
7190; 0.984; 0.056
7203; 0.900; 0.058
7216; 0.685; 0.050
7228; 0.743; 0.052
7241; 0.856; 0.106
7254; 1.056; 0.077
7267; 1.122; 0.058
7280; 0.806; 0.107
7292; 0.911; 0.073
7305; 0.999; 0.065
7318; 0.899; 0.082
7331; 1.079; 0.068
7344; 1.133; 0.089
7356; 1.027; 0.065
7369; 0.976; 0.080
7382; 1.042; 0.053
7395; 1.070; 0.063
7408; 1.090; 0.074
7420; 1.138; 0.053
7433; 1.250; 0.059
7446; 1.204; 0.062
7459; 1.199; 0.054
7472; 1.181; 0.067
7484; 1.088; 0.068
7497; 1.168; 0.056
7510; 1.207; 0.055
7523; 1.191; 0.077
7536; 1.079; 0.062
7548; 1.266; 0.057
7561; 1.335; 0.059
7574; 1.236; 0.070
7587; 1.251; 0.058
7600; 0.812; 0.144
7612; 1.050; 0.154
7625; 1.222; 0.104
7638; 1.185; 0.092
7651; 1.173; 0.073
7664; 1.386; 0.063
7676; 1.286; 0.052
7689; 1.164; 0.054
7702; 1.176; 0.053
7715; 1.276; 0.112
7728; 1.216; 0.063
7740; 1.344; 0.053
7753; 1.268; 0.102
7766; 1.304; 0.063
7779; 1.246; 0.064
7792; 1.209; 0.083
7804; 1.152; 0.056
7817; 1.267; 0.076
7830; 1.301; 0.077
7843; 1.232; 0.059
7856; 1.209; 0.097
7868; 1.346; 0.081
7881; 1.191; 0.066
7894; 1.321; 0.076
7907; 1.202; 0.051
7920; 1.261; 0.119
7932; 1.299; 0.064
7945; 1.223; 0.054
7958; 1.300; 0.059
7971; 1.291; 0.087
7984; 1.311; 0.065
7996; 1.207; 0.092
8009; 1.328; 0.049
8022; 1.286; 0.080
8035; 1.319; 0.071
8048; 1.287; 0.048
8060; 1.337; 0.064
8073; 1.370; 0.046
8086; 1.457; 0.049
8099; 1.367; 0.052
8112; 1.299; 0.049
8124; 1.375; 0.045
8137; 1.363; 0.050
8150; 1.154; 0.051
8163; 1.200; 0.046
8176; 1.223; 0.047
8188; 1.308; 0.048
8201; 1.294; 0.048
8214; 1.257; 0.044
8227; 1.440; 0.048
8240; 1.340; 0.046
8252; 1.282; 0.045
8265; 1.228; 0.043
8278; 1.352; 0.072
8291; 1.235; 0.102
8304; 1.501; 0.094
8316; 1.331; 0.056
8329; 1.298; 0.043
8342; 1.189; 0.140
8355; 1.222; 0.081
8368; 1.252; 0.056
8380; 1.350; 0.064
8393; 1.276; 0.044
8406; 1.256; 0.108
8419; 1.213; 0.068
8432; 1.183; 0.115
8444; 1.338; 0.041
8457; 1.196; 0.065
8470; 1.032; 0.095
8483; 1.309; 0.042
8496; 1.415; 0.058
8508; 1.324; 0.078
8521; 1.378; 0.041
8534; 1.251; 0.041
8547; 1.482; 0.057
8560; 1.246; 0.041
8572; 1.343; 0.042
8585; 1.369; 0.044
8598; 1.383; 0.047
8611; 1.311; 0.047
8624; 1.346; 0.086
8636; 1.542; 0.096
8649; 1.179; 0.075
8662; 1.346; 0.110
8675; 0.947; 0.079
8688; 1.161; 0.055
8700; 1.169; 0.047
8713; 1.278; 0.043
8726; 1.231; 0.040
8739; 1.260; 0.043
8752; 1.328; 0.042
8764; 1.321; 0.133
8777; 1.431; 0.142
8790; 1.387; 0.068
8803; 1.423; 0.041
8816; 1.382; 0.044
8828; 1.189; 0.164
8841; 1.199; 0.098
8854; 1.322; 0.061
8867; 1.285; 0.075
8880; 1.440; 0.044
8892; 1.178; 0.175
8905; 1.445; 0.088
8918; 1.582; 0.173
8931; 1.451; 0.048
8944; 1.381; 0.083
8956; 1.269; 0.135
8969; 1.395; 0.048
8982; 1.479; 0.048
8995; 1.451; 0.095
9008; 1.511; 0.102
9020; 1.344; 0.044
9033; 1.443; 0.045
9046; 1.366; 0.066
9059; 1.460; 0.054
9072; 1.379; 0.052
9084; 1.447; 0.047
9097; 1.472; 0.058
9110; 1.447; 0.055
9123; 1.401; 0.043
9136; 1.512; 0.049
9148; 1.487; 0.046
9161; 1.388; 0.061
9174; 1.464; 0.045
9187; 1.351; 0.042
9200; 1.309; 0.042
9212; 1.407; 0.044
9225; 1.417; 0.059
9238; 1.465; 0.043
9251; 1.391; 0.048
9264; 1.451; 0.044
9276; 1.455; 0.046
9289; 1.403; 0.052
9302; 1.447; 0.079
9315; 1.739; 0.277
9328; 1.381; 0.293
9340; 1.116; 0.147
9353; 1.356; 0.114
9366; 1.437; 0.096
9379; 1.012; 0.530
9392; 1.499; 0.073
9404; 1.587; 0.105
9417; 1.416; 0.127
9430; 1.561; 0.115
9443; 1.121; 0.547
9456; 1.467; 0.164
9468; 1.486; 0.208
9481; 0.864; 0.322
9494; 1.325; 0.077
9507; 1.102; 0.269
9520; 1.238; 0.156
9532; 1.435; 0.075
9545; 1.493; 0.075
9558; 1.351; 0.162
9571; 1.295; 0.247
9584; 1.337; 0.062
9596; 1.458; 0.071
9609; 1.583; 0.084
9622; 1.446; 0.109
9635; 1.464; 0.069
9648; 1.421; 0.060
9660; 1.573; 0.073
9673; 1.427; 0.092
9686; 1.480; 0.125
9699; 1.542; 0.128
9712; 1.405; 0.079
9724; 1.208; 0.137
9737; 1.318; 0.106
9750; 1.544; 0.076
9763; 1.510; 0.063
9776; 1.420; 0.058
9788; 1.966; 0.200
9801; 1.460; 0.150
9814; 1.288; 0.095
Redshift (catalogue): 0.68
